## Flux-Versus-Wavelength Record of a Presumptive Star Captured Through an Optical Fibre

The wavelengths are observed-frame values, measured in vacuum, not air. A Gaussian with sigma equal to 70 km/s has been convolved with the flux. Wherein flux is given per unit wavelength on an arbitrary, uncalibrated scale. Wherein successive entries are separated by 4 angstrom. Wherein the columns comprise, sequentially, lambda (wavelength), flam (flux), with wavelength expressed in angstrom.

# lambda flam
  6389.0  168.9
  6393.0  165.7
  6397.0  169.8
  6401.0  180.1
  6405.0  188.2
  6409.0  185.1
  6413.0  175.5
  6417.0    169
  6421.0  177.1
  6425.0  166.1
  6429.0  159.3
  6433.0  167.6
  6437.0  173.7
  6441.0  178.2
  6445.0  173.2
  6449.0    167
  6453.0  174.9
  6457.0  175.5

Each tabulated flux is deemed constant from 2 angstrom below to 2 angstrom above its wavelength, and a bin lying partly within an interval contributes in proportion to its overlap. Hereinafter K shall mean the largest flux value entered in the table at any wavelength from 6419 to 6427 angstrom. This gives 177.1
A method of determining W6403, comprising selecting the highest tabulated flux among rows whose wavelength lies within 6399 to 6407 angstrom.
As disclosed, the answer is 188.2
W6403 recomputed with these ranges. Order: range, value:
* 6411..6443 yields 178.2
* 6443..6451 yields 173.2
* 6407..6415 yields 185.1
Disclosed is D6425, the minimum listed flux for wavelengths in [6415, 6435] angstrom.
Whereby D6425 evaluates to 159.3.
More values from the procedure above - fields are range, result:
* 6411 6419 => 169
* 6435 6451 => 167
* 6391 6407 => 165.7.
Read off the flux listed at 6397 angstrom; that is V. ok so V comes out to 169.8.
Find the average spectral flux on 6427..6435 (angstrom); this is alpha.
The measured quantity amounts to 163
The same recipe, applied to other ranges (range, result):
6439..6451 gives 173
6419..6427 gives 172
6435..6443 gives 176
